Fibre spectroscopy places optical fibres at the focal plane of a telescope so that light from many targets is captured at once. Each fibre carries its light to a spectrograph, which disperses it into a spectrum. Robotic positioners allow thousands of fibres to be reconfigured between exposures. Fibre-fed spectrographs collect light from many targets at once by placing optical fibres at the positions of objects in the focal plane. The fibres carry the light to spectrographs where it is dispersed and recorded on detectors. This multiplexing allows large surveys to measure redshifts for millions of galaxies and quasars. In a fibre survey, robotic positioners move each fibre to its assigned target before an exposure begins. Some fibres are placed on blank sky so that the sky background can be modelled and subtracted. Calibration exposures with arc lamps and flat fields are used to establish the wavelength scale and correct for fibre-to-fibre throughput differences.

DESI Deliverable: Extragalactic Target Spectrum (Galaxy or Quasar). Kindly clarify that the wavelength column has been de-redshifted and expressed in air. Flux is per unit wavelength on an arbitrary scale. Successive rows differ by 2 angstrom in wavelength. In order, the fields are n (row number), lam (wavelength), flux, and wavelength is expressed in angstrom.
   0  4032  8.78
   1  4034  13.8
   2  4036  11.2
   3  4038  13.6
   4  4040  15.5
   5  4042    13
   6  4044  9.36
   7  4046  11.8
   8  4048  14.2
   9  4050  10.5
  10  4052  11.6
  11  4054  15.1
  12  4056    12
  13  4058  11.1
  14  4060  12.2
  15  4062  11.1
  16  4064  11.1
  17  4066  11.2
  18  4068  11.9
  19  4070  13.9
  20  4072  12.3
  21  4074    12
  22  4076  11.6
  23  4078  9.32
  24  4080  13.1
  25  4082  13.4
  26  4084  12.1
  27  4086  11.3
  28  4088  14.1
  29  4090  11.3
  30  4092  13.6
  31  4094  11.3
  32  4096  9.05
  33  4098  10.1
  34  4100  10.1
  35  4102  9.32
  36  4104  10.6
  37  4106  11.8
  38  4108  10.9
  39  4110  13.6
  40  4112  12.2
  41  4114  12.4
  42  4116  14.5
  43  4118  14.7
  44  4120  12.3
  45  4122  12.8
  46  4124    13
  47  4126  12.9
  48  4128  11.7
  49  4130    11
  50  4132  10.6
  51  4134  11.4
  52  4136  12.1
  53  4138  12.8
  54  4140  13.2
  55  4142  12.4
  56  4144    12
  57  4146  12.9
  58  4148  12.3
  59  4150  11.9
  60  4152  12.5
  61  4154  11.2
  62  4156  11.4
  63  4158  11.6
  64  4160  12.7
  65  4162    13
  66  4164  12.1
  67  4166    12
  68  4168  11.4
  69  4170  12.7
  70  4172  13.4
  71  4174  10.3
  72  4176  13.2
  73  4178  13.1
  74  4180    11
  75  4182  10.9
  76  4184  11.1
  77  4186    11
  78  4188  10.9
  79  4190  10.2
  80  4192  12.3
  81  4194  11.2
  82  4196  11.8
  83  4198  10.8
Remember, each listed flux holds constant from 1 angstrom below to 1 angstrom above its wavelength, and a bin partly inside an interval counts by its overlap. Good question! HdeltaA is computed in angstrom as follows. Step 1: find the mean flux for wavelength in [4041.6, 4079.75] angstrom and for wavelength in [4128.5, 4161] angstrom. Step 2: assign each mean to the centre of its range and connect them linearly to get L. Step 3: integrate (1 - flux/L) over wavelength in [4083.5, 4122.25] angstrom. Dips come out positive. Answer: 0.2 angstrom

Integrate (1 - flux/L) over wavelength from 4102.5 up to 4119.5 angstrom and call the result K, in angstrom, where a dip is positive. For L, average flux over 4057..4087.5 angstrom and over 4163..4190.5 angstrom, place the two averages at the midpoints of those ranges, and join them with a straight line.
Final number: -1.0 angstrom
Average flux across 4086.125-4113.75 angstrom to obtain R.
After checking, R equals 11.4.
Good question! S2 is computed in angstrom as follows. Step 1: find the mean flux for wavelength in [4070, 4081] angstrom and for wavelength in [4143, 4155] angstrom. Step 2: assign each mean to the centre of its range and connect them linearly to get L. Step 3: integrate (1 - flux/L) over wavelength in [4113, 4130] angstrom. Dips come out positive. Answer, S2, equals -1.2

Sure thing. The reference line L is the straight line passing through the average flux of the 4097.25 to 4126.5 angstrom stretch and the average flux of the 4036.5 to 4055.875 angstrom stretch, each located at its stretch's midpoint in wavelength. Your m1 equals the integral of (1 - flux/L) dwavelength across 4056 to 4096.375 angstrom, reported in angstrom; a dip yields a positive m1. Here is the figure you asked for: 1.64 angstrom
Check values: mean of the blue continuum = 12.7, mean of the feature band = 11.9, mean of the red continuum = 12.1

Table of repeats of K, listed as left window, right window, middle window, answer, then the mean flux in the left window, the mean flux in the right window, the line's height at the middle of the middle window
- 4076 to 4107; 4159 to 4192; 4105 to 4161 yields -3.5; 11.4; 11.8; 11.6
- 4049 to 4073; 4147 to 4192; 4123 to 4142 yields -0.3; 12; 11.8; 11.9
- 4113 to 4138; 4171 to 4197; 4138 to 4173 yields -0.8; 12.5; 11.6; 12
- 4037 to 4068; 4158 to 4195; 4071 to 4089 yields 0.0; 12.2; 11.8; 12.1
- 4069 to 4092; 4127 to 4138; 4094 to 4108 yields 2.0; 12.3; 11.5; 12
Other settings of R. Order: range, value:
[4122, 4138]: 11.9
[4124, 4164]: 12.1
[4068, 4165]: 12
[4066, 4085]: 12.1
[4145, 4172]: 12.2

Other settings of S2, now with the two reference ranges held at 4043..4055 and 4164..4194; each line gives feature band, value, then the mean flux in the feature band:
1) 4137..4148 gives -0.8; 12.6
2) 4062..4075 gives 0.0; 12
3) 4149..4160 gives -0.1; 11.8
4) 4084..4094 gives -0.4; 12.4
